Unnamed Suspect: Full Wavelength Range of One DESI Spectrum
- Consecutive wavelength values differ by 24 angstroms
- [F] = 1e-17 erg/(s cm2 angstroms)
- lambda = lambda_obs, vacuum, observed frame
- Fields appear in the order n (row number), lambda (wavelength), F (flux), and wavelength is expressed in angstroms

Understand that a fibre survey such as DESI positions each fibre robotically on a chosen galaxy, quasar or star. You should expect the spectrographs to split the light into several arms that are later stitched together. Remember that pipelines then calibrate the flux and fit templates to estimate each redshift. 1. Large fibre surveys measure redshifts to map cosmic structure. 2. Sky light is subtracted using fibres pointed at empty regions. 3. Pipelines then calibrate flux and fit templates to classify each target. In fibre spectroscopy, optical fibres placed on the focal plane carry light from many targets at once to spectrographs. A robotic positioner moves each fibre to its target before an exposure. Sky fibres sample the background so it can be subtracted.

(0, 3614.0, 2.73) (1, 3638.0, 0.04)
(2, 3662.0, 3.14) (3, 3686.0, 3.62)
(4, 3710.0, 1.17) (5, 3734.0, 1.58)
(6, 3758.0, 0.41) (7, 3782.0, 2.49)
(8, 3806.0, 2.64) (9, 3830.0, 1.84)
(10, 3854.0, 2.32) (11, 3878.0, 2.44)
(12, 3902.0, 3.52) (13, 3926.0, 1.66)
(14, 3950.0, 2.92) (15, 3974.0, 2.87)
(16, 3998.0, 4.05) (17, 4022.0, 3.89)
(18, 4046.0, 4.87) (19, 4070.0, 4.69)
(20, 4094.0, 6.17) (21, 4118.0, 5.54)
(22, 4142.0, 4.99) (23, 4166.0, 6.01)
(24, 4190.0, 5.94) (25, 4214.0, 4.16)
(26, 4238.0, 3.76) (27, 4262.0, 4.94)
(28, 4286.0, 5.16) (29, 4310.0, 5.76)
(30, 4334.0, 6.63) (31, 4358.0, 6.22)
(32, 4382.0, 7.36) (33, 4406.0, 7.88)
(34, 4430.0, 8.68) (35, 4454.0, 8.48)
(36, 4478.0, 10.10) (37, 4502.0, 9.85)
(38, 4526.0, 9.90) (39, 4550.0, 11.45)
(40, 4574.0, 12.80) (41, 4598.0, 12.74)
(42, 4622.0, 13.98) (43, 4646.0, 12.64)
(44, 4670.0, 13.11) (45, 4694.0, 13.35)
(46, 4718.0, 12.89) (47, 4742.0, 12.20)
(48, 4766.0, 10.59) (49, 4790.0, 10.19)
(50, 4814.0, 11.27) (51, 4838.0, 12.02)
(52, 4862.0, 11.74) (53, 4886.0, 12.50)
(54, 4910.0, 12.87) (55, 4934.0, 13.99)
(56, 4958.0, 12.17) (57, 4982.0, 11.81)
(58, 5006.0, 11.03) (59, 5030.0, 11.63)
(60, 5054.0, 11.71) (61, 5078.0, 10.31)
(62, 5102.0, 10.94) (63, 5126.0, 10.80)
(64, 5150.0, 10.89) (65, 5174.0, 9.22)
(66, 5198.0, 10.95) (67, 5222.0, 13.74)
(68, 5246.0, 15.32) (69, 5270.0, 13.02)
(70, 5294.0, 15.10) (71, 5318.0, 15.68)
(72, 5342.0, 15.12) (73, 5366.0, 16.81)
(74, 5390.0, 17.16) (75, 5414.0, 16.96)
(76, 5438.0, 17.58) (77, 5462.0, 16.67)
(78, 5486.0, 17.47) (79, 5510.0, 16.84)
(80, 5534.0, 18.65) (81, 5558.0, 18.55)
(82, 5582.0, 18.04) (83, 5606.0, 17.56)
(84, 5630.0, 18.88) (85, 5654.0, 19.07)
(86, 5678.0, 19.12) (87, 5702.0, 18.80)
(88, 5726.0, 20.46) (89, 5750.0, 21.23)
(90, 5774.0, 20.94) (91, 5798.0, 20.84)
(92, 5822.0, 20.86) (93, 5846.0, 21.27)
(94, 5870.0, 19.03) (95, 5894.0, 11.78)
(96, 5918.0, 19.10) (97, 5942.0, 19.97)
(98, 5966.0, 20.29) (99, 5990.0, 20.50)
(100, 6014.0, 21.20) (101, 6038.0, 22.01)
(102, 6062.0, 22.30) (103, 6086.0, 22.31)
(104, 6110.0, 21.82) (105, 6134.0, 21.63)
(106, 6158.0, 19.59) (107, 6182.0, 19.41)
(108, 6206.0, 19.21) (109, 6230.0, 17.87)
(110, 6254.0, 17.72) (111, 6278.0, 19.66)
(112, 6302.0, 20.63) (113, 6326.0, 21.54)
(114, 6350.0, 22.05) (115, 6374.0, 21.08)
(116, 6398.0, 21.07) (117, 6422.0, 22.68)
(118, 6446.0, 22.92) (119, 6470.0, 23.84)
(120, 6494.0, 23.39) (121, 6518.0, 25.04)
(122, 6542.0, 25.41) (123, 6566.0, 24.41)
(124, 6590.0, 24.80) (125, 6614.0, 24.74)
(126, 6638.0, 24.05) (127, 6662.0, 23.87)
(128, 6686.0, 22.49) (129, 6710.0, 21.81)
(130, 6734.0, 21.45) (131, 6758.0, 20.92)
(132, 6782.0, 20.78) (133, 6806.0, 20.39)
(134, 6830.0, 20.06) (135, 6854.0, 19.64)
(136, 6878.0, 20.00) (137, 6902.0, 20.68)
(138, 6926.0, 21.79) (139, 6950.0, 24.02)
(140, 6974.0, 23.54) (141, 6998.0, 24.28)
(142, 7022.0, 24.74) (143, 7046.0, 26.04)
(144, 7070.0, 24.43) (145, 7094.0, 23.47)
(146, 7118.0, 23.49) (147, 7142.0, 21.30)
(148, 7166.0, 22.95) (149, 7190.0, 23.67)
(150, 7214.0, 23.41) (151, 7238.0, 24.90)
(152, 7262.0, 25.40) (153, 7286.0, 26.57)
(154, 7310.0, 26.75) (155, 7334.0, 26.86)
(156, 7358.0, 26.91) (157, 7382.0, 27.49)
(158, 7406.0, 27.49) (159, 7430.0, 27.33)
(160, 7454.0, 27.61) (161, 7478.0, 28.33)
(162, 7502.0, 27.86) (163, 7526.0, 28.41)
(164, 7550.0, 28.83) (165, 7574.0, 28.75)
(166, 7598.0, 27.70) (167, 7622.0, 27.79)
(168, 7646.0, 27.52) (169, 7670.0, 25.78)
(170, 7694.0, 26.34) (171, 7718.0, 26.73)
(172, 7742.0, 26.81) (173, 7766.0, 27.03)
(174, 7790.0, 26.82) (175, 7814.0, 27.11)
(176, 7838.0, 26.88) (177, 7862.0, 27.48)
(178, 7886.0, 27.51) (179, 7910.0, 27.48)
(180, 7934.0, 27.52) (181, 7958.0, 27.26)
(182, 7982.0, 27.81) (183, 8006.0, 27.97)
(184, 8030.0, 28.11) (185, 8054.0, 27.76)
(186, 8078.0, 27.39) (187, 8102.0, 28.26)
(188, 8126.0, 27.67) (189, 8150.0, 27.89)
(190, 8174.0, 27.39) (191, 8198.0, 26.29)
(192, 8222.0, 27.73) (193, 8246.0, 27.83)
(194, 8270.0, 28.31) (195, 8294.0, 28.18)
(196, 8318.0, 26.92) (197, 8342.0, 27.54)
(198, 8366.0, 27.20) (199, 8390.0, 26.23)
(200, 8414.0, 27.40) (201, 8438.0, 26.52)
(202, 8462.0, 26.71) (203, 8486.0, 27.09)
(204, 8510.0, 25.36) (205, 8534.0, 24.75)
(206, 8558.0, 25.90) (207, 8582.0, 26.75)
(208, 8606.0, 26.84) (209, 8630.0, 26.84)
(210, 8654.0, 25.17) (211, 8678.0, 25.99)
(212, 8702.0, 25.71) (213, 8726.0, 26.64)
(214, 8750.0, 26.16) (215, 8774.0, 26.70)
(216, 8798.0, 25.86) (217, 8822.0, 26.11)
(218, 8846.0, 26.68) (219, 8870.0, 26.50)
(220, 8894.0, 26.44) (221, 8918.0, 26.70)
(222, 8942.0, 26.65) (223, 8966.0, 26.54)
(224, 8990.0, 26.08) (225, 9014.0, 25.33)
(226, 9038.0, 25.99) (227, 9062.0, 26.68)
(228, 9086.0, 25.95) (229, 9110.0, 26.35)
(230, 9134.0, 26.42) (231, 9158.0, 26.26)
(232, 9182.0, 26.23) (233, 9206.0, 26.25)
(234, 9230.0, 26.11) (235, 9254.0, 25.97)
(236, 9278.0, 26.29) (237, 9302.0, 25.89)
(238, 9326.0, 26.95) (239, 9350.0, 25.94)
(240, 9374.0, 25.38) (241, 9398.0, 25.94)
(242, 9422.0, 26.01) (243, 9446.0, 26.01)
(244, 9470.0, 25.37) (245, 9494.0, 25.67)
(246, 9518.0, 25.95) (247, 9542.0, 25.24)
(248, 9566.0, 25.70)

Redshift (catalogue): 0.000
